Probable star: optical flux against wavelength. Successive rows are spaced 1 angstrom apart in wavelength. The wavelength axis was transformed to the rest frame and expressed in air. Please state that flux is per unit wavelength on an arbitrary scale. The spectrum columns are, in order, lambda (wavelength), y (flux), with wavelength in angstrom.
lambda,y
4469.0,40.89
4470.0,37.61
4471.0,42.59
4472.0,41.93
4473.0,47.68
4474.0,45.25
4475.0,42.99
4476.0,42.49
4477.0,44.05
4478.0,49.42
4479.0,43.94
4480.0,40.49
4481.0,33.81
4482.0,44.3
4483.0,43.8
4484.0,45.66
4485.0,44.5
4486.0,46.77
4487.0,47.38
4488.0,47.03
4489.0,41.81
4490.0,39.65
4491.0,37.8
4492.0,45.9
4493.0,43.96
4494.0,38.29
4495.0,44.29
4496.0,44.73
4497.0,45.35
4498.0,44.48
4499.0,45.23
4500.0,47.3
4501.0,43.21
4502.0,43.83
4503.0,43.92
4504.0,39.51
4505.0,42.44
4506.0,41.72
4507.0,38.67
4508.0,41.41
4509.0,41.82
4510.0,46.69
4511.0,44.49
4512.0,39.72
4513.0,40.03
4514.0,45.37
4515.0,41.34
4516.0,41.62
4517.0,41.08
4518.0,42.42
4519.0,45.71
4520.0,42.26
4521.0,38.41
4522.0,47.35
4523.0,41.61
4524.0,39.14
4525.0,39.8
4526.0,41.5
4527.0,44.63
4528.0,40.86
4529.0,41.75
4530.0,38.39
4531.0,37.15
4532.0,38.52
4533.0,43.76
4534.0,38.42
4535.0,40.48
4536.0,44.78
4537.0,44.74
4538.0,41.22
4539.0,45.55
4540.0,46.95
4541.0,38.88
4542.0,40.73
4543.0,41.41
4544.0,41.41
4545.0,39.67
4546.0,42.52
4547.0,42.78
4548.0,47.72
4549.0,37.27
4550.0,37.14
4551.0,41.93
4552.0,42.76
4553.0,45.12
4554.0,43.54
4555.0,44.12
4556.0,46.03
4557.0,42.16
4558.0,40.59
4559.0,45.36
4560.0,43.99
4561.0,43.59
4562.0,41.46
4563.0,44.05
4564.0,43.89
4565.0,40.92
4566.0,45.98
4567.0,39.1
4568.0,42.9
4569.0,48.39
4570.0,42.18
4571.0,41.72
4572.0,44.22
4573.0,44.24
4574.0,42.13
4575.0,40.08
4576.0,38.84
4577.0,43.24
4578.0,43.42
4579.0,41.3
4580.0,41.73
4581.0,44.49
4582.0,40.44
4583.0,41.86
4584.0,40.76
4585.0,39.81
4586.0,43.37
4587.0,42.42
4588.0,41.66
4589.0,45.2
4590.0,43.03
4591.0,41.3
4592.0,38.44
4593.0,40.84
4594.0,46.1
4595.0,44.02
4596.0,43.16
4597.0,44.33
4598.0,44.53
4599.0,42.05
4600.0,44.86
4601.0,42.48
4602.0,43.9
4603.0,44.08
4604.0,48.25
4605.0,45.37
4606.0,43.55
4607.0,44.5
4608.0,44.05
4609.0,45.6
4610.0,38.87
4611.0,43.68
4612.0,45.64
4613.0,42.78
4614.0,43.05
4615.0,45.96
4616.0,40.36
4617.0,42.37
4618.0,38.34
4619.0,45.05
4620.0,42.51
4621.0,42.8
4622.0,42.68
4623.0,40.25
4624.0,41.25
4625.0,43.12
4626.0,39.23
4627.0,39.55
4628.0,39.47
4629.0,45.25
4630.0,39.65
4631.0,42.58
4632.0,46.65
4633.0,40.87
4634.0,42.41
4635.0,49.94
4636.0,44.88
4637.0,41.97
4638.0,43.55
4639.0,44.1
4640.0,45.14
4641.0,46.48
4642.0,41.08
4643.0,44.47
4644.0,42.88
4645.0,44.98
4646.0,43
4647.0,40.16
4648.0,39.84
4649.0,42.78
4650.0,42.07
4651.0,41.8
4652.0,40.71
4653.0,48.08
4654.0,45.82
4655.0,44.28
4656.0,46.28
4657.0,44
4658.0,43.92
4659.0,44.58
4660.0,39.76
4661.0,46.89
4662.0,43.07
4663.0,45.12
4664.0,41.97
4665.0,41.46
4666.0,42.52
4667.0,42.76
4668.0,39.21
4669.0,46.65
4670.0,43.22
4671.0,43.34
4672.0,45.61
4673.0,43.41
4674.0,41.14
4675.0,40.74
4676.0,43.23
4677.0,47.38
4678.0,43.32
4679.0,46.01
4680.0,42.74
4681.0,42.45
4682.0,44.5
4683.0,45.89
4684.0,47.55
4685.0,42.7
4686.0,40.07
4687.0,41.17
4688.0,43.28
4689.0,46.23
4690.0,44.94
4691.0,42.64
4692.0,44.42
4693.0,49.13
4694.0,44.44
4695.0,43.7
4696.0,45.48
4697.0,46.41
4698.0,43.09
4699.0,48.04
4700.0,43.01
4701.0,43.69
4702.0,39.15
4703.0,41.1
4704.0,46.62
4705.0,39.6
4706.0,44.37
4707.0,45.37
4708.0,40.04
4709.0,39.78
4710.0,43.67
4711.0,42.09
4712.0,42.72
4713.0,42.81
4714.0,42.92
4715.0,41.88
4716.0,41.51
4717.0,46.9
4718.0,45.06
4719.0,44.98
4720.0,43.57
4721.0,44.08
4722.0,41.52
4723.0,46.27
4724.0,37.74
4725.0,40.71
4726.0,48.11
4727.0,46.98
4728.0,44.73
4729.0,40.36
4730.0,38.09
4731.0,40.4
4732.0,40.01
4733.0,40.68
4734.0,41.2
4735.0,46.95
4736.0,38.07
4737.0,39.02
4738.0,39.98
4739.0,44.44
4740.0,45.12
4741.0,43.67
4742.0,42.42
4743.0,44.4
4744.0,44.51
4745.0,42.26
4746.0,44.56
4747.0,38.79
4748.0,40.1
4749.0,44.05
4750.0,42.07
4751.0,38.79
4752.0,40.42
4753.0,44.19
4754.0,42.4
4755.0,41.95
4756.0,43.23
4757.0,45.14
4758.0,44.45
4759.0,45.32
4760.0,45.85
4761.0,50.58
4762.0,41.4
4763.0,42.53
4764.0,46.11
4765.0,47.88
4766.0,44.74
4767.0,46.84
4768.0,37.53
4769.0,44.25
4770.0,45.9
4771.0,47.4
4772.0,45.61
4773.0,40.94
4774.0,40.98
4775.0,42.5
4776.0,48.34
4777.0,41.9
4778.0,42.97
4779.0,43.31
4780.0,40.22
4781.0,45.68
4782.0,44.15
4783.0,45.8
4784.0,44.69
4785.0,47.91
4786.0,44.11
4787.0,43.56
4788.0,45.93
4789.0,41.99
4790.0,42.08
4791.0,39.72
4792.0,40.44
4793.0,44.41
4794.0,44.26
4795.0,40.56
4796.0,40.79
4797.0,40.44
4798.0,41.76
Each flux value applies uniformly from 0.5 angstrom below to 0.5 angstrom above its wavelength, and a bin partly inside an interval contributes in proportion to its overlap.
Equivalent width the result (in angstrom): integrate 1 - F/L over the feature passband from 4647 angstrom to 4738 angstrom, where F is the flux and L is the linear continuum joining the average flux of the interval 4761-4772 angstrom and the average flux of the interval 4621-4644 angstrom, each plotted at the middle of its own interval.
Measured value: 1.1 angstrom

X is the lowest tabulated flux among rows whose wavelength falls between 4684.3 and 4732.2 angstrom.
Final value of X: 37.74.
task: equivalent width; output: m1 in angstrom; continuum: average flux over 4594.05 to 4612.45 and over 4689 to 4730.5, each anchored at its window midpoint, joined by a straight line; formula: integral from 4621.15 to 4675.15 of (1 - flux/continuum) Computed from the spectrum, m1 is 0.9 angstrom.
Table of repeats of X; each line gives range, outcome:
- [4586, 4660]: 38.34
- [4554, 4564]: 40.59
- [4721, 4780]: 37.53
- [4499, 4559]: 37.14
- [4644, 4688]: 39.21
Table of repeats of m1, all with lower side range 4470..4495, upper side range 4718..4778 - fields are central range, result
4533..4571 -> 0.5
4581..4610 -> 0.1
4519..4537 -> 0.8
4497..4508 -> 0.1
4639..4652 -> 0.1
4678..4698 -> -0.5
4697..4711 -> 0.1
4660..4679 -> -0.1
